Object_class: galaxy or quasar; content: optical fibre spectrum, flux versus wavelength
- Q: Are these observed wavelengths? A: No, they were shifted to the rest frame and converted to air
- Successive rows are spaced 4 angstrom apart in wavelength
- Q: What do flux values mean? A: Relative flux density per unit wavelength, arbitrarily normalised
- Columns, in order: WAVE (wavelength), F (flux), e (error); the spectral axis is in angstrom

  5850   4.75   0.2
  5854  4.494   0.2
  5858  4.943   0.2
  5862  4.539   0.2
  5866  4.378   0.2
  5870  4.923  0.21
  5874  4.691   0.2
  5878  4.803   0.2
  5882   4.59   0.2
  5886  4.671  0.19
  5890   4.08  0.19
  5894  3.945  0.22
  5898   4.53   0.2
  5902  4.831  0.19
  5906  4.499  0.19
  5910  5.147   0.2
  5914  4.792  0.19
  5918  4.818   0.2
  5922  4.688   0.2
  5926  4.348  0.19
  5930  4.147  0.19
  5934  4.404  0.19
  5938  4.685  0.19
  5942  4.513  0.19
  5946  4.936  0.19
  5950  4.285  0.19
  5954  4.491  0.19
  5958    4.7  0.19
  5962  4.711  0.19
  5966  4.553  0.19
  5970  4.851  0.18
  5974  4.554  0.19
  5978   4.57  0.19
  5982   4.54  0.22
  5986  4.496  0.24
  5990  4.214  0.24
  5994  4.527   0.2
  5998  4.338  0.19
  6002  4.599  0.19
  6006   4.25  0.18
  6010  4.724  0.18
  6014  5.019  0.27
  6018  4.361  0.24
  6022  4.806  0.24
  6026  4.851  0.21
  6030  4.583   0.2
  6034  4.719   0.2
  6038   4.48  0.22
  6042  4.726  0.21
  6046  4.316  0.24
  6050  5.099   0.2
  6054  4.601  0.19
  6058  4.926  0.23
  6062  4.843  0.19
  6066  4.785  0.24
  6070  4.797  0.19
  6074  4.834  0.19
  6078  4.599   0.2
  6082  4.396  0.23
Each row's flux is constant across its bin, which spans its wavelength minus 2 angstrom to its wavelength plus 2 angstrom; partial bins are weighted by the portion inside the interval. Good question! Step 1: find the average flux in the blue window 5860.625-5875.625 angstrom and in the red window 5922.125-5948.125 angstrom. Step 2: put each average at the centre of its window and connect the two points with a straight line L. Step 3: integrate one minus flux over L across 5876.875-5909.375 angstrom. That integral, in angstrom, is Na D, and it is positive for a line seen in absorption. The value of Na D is 0.6 angstrom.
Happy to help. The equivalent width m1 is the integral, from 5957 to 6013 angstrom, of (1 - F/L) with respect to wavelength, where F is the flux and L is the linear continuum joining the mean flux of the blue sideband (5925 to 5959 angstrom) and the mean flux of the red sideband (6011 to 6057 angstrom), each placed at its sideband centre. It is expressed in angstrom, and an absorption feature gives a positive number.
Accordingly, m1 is 0.5 angstrom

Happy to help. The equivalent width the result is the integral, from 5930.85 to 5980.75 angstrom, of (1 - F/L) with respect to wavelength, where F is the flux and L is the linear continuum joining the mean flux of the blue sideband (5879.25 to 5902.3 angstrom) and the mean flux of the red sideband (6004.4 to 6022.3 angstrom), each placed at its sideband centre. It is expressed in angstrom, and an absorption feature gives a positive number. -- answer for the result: -0.7 angstrom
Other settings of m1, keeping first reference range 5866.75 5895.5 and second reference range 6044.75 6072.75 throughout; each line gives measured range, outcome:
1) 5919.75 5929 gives 0.2 angstrom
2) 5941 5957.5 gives 0.2 angstrom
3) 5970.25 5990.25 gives 0.6 angstrom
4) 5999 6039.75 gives 0.8 angstrom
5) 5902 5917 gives -0.8 angstrom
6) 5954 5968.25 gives 0.0 angstrom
